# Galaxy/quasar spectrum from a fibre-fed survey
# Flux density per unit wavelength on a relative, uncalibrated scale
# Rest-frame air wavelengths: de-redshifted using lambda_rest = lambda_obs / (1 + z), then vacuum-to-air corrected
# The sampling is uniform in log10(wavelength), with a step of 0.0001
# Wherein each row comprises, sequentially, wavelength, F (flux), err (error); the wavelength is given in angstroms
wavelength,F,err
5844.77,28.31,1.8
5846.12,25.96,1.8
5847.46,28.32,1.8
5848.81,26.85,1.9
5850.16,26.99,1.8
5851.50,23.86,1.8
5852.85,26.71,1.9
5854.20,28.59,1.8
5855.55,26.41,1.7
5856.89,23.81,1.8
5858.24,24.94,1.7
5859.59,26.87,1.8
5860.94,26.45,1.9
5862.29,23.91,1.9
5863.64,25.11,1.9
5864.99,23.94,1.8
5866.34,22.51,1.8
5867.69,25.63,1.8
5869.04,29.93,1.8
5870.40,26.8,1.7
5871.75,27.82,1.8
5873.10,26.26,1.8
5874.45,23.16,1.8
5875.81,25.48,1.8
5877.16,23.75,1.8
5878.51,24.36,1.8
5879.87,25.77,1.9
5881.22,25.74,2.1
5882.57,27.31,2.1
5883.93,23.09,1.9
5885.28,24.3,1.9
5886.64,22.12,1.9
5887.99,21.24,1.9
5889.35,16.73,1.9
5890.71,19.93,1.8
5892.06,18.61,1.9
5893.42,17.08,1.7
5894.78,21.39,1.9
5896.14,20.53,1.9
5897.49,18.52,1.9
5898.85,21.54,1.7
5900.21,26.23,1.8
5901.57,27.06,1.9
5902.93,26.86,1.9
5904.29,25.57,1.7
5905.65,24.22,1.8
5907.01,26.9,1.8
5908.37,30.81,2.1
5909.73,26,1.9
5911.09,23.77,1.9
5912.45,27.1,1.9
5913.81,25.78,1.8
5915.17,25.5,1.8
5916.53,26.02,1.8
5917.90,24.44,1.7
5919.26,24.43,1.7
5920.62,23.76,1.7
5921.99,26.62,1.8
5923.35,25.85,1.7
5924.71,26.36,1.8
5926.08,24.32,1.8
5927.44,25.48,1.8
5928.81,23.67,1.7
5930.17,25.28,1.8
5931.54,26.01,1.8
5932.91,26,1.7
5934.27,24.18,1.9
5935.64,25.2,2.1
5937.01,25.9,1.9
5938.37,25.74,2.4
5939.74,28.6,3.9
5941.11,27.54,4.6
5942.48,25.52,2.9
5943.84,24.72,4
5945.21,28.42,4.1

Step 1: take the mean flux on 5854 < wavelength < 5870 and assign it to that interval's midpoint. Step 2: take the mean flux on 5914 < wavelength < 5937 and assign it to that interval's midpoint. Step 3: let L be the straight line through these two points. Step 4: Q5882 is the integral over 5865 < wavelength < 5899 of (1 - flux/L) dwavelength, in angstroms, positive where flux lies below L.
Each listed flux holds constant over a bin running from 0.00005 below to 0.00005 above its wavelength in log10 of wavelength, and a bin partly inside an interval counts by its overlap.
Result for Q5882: 3.0 angstroms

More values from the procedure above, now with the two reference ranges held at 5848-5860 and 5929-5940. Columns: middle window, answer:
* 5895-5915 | 0.65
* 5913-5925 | 0.16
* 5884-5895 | 2.39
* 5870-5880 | 0.24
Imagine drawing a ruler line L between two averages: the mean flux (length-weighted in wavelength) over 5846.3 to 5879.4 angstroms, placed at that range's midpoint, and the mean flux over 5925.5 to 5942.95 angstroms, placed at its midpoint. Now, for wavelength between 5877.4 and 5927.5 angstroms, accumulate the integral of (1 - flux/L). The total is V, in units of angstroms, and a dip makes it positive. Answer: 3.2 angstroms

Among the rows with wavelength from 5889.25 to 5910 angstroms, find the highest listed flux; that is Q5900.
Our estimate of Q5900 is 30.81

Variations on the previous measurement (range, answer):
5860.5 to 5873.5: 29.93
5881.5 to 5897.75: 27.31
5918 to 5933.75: 26.62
